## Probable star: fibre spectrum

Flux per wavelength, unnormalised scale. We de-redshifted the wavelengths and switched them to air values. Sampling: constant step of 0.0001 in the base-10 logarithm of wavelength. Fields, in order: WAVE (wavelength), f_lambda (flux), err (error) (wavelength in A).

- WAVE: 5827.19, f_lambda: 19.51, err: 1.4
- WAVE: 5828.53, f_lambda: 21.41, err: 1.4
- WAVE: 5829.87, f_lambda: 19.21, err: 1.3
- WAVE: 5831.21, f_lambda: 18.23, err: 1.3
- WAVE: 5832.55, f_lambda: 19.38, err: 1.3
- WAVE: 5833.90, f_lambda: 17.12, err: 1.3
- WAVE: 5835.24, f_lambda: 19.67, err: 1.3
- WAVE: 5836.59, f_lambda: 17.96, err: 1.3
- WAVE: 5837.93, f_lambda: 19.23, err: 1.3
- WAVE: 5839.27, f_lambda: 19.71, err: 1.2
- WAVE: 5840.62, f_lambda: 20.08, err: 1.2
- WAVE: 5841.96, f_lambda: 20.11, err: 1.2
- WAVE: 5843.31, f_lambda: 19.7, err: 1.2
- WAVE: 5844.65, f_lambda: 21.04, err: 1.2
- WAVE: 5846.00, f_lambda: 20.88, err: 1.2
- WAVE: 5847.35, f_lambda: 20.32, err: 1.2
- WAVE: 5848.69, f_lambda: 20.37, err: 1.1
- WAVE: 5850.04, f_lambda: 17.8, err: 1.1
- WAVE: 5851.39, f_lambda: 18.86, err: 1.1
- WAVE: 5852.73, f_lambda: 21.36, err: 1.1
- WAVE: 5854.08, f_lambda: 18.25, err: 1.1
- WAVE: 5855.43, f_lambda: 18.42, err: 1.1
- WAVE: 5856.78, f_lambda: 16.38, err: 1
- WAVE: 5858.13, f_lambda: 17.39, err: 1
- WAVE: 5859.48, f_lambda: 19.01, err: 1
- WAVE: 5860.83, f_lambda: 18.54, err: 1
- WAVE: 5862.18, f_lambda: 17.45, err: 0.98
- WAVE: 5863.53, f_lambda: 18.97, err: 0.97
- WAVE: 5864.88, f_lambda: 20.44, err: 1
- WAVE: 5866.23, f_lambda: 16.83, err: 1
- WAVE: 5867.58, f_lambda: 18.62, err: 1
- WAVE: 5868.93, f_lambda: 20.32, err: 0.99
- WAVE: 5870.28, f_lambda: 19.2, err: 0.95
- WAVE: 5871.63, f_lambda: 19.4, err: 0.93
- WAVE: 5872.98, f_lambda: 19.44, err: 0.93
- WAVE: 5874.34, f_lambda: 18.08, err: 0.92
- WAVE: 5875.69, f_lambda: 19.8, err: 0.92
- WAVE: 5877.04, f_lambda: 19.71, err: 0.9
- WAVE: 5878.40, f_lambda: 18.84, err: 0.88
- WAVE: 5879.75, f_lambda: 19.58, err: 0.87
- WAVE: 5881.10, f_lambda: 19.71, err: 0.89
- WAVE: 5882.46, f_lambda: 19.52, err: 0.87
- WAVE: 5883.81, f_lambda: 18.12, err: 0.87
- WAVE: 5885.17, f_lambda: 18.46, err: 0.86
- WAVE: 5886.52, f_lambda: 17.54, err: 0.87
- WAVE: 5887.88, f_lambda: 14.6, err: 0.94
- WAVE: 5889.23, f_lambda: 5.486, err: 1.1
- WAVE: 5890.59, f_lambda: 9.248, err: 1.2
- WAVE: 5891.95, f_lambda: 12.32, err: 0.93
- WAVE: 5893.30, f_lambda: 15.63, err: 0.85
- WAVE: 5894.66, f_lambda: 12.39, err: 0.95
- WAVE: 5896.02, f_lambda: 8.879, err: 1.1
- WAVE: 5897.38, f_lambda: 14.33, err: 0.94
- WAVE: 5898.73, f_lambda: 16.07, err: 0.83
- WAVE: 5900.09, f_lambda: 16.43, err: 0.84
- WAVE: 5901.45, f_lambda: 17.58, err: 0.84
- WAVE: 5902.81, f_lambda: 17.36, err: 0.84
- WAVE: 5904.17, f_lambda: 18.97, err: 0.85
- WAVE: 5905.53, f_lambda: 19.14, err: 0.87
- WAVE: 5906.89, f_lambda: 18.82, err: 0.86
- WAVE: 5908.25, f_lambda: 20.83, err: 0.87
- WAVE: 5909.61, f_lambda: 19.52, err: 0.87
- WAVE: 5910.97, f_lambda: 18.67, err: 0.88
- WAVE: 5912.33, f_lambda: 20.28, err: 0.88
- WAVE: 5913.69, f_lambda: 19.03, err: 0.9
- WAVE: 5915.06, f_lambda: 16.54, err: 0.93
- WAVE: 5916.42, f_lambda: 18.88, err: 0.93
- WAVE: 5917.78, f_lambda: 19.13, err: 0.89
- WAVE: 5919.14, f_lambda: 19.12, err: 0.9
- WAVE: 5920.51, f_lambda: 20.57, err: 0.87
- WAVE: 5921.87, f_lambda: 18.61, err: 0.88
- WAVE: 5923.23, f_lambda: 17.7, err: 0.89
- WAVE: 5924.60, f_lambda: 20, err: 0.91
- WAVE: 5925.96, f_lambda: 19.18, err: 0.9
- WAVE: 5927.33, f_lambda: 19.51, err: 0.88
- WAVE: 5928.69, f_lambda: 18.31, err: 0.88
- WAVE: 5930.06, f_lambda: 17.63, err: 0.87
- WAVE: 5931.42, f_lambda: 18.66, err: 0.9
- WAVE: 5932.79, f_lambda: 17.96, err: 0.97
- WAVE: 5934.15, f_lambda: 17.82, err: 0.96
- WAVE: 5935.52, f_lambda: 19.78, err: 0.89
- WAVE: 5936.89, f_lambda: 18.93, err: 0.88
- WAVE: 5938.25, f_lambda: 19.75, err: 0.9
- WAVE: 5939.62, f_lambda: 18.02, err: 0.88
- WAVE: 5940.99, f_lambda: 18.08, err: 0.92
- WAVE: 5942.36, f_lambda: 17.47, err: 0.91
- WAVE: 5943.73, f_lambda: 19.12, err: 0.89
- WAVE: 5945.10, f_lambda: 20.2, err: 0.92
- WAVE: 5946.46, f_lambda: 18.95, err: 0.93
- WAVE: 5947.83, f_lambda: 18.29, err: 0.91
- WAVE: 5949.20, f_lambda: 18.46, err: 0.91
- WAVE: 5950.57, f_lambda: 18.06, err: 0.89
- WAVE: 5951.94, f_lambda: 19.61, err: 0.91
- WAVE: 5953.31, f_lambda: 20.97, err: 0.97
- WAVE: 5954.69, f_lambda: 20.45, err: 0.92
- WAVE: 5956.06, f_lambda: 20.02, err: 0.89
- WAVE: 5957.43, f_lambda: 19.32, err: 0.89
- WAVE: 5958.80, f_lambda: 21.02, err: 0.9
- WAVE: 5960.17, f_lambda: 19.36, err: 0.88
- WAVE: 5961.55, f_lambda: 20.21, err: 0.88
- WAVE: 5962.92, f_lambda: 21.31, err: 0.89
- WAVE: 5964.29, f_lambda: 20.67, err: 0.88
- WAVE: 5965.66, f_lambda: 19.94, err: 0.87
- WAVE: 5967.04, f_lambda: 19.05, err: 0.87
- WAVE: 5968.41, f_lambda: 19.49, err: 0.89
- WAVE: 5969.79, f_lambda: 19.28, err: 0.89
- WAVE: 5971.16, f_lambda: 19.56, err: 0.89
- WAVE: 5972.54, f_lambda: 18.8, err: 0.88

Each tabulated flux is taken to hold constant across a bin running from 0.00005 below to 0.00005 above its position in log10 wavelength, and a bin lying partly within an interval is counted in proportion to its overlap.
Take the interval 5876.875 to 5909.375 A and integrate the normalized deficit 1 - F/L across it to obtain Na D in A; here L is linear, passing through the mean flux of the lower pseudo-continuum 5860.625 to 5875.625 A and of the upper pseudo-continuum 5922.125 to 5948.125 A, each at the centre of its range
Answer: 4.5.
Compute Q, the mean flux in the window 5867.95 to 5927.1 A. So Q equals 17.5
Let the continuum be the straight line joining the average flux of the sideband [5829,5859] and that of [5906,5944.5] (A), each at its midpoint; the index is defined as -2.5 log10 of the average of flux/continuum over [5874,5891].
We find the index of 0.127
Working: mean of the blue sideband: 19.2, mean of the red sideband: 18.9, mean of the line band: 16.9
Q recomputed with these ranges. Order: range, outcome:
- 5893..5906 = 15.6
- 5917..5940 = 18.9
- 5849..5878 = 18.8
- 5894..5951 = 18.2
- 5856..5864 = 17.9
